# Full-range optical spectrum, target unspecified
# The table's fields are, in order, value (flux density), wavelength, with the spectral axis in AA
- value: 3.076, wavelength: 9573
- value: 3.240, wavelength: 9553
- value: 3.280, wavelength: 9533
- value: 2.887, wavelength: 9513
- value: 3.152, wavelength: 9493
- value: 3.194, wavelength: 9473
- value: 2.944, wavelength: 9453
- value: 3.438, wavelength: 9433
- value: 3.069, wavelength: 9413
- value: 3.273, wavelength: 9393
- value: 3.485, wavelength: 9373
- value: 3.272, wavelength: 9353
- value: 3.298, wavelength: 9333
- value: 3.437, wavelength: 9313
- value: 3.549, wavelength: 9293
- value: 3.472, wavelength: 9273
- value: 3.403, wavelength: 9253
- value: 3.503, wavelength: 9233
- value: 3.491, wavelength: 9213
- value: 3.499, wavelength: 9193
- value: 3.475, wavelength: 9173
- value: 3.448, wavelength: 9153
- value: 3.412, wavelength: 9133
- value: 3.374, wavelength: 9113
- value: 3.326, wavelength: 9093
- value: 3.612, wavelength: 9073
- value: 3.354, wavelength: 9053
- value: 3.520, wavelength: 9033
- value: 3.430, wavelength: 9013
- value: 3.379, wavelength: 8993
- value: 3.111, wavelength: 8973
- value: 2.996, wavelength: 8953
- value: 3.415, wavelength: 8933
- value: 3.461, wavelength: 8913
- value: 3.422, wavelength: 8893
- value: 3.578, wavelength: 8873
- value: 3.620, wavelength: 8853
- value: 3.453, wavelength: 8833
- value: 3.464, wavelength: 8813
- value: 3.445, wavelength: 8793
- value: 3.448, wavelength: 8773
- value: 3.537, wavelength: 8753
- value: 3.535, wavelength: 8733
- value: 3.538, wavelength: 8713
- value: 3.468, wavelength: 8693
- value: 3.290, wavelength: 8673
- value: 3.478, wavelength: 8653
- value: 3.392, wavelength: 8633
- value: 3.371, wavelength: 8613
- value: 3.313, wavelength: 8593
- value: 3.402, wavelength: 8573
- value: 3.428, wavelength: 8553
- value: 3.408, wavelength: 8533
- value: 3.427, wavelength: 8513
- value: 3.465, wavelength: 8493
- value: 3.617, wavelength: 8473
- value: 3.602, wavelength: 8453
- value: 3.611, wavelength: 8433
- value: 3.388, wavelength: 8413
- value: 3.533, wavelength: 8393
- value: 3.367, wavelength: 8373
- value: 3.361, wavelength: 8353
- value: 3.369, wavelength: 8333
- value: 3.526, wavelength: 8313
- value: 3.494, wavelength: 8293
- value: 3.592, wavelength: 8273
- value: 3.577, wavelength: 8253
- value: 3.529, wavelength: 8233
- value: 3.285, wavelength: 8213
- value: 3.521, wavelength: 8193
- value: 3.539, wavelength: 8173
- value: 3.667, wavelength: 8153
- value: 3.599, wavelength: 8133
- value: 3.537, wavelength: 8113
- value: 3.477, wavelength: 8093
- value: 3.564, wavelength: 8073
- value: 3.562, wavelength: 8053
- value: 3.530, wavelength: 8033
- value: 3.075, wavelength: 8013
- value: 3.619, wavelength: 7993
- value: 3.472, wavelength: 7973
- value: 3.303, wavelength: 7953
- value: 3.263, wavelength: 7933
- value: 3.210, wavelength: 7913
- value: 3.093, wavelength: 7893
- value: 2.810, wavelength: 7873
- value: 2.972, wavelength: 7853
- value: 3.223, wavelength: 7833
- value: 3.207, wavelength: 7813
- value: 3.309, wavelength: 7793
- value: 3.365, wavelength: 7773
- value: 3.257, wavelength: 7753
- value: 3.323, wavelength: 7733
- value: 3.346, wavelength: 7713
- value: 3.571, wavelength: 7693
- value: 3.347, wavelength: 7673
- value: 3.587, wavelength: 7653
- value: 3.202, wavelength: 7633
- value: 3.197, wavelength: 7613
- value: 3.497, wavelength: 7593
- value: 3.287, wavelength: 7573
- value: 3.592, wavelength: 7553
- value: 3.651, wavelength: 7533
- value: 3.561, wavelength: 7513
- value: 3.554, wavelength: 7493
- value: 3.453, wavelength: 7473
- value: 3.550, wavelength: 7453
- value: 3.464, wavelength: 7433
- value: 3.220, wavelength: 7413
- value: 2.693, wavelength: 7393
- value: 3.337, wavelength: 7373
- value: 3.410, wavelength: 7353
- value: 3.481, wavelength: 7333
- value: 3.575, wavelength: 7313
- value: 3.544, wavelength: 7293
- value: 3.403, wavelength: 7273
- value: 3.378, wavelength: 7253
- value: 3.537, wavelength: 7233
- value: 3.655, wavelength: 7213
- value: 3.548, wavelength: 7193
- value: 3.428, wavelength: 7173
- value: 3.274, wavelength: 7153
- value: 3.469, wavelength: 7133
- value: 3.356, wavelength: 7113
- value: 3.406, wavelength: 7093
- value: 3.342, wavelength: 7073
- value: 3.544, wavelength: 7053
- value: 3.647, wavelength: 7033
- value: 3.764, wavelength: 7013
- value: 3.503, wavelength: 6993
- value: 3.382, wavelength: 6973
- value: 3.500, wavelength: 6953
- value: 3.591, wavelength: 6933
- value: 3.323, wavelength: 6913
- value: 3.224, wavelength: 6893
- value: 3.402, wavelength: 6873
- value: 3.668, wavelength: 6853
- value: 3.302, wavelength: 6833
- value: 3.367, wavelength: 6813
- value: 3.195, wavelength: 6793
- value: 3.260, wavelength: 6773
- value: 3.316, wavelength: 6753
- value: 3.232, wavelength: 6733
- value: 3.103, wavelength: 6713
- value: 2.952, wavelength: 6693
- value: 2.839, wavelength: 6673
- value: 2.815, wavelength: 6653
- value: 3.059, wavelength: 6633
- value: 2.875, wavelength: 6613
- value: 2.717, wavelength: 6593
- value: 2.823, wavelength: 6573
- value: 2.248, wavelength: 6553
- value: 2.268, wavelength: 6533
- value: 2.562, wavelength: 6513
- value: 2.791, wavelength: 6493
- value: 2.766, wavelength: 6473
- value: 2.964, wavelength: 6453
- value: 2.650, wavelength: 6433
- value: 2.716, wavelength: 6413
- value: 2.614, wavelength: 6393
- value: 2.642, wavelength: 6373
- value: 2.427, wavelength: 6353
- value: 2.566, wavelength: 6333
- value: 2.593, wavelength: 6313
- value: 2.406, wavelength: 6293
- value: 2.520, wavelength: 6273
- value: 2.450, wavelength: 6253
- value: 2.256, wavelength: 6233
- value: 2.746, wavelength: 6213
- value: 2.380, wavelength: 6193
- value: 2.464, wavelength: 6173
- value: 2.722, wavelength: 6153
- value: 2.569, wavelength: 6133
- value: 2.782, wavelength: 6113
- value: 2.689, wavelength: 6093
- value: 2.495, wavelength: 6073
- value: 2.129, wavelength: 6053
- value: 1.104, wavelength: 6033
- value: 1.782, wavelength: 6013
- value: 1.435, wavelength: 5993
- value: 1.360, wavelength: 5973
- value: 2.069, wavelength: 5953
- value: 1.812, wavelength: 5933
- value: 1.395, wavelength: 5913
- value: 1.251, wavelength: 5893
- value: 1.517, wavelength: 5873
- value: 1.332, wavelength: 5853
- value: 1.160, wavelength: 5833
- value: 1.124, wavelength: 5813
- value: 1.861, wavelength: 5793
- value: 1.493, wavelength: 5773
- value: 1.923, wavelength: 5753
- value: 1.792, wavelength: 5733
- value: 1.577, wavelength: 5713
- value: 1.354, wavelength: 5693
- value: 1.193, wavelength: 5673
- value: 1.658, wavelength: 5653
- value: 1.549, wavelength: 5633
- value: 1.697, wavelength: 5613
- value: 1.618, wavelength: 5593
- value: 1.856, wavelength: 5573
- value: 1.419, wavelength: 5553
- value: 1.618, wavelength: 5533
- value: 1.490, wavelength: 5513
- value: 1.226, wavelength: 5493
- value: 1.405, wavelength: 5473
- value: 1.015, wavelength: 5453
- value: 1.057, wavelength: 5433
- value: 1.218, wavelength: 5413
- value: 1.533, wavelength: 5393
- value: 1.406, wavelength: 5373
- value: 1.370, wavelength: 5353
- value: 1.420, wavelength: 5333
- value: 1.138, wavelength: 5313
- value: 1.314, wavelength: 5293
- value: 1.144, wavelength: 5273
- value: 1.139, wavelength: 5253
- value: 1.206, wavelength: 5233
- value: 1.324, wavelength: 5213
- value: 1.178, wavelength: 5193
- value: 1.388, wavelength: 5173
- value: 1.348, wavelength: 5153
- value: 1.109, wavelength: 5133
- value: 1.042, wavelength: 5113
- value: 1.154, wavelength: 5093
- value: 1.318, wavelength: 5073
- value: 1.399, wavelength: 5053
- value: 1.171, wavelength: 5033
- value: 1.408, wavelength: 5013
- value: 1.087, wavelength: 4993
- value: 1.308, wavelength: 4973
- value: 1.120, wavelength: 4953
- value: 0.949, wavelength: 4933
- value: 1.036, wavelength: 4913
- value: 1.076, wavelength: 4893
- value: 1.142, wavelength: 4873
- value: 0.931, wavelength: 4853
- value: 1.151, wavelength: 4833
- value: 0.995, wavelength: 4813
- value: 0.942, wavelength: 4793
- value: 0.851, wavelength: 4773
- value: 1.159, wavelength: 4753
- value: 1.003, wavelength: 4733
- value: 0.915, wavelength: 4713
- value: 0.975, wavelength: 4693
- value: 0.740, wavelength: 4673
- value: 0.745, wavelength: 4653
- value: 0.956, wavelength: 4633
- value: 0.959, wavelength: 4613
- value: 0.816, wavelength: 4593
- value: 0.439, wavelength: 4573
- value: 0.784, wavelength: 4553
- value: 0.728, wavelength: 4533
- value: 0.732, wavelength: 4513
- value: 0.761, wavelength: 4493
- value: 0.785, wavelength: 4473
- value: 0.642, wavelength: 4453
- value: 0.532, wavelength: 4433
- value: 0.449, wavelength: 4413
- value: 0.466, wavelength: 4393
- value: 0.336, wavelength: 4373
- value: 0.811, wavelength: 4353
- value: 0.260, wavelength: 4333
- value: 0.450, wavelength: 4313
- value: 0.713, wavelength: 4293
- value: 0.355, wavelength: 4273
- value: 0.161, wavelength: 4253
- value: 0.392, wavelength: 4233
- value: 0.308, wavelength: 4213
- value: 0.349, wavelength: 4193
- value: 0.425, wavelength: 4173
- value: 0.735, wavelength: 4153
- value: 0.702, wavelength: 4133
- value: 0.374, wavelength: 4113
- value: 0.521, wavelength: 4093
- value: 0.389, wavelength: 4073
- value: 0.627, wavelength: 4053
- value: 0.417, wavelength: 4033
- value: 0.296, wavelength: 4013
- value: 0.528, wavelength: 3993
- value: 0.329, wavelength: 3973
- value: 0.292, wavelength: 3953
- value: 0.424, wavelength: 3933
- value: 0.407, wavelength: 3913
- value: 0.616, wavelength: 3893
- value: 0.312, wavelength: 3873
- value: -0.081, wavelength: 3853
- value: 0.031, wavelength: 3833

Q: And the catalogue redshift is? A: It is 0.52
